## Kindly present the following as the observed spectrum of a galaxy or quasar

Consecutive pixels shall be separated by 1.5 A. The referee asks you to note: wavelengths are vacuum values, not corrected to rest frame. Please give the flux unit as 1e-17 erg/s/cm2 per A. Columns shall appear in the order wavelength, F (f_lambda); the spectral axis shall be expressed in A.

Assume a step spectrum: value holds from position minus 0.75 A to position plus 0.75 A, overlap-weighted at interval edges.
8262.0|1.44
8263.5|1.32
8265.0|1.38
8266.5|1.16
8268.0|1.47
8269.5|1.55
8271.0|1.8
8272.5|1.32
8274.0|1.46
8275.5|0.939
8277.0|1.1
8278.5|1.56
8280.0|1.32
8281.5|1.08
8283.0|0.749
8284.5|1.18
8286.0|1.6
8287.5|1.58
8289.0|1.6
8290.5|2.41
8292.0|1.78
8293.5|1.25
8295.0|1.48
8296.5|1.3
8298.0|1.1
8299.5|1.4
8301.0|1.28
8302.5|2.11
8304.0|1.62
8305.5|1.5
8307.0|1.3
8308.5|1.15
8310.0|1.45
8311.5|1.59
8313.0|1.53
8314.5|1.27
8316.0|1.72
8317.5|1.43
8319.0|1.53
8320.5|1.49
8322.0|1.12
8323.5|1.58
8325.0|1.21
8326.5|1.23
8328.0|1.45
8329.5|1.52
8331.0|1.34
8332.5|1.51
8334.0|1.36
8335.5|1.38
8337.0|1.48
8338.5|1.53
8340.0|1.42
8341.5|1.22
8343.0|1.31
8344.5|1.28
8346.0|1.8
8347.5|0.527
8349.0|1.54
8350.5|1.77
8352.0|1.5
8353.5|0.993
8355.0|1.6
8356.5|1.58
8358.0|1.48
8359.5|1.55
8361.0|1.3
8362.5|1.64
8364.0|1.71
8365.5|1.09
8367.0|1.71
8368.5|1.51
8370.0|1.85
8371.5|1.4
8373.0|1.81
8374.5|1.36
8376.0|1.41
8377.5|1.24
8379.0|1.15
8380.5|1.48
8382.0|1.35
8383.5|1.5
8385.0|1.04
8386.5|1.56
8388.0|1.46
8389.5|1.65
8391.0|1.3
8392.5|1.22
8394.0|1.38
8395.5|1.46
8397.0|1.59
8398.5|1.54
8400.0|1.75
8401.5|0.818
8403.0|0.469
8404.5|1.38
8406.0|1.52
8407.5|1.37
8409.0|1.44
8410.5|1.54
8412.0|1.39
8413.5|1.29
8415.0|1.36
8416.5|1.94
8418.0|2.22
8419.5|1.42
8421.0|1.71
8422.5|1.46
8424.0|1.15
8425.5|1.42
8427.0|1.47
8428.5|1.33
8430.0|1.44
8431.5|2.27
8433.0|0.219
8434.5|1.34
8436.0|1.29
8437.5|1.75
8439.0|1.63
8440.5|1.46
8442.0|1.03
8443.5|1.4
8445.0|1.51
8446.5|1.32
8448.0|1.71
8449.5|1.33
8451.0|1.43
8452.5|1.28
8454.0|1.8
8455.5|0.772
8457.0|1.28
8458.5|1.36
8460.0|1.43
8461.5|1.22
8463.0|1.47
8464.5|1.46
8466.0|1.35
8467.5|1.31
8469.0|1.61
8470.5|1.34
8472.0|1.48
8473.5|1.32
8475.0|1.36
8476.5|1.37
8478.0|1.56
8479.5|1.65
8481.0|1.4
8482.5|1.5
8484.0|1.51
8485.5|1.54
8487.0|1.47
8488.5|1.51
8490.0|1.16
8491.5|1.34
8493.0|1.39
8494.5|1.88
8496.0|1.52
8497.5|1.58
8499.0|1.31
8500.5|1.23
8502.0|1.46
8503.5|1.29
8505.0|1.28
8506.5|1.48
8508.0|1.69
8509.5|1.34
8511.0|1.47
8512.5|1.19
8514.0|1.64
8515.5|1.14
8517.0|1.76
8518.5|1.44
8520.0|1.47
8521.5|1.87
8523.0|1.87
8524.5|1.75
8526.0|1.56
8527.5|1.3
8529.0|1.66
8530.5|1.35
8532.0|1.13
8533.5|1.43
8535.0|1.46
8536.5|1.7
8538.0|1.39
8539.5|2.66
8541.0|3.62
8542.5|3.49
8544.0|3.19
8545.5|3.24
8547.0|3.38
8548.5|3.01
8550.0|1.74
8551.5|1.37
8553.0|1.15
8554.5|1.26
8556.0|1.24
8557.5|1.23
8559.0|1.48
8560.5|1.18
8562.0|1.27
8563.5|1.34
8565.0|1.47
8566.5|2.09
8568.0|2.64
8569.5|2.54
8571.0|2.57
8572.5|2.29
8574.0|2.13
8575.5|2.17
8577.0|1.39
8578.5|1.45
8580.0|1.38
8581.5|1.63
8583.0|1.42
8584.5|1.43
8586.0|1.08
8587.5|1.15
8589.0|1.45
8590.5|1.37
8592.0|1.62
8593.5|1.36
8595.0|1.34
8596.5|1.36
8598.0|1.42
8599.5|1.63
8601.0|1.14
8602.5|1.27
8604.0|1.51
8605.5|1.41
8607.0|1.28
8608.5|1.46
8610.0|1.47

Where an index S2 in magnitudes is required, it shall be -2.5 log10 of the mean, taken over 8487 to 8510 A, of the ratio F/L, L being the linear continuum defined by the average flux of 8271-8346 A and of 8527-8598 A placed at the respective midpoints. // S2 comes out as 0.19 mag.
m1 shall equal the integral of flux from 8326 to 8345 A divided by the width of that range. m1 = 1.39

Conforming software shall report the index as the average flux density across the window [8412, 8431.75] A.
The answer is 1.55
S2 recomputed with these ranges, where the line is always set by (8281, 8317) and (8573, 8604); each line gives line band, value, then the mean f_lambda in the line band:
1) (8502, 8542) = -0.11 mag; 1.62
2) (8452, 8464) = 0.10 mag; 1.33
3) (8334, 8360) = 0.04 mag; 1.41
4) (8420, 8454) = 0.04 mag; 1.42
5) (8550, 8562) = 0.13 mag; 1.3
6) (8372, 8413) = 0.07 mag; 1.38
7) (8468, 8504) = 0.01 mag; 1.45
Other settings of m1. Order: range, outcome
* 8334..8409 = 1.41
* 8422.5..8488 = 1.4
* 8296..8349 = 1.4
